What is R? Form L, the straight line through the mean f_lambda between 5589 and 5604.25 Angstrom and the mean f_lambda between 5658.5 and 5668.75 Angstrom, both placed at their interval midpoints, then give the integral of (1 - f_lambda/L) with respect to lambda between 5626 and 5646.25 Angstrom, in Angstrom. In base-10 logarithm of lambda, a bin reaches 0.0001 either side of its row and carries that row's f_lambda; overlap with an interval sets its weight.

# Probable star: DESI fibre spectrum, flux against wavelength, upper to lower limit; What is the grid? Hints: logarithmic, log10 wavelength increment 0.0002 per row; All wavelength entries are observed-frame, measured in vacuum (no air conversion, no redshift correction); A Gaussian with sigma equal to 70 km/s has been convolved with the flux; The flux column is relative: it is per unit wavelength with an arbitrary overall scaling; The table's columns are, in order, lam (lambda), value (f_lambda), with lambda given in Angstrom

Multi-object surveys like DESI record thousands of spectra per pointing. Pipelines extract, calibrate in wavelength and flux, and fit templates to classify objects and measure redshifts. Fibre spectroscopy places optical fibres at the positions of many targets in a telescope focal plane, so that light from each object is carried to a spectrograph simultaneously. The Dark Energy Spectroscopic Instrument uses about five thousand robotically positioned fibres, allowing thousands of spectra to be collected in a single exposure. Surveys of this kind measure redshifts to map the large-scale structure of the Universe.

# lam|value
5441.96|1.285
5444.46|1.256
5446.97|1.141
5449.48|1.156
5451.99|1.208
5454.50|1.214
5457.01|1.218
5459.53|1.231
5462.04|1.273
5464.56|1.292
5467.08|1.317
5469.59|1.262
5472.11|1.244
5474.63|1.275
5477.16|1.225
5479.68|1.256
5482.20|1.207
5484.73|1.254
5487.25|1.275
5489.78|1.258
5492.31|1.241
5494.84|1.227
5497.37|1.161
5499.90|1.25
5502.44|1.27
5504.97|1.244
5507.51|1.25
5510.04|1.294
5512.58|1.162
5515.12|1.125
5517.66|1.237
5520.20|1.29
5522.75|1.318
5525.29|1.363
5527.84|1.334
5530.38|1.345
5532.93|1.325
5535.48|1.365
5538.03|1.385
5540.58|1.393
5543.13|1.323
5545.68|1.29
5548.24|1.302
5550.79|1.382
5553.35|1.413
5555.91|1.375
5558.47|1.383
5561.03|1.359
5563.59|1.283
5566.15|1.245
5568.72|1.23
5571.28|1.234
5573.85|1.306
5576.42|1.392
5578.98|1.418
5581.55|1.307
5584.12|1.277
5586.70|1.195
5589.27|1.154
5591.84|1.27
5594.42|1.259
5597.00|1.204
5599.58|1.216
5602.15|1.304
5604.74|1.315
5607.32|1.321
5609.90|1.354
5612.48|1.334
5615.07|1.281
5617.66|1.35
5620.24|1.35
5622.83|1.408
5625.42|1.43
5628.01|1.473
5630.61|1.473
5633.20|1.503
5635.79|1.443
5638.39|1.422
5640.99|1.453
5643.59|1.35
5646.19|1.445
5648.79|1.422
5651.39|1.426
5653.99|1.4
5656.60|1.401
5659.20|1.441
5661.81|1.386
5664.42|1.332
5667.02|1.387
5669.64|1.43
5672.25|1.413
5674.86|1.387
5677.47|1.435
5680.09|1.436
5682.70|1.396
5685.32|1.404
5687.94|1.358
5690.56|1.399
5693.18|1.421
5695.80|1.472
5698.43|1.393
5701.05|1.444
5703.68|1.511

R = -1.8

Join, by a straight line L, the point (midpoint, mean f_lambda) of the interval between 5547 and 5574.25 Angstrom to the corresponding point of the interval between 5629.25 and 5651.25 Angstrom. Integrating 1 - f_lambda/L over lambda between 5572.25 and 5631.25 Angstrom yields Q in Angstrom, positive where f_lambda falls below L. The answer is 2.6 Angstrom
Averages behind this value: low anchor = 1.32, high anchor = 1.44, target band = 1.32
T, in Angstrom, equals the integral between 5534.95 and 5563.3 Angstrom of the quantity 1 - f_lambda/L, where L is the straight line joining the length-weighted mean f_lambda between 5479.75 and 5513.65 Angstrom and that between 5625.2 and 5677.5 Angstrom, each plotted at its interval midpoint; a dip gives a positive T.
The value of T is -1.3 Angstrom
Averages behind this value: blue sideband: 1.24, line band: 1.36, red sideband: 1.42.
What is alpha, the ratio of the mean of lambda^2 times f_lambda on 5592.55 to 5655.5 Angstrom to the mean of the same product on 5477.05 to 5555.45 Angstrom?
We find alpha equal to 1.1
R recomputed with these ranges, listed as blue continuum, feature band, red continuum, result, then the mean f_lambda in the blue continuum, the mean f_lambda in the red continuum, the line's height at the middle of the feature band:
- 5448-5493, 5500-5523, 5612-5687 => 0.74 Angstrom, 1.24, 1.41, 1.28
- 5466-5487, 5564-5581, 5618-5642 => 0.81 Angstrom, 1.26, 1.44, 1.37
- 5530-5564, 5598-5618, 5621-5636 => 1.70 Angstrom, 1.35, 1.45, 1.43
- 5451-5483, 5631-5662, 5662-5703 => -1.02 Angstrom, 1.25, 1.41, 1.38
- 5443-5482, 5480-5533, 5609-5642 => 1.07 Angstrom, 1.24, 1.41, 1.28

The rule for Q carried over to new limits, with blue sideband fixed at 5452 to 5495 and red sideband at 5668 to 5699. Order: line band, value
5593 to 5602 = 0.7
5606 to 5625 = 0.2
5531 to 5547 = -0.6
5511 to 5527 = 0.4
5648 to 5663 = -0.2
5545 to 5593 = 0.6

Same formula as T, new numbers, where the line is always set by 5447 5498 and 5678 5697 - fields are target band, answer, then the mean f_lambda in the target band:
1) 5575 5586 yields -0.1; 1.34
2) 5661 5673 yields 0.1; 1.39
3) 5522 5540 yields -0.9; 1.35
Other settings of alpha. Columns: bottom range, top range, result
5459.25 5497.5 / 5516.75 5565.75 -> 1.09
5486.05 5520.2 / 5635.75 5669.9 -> 1.21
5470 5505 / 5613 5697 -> 1.20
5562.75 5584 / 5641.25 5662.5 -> 1.12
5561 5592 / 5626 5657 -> 1.15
